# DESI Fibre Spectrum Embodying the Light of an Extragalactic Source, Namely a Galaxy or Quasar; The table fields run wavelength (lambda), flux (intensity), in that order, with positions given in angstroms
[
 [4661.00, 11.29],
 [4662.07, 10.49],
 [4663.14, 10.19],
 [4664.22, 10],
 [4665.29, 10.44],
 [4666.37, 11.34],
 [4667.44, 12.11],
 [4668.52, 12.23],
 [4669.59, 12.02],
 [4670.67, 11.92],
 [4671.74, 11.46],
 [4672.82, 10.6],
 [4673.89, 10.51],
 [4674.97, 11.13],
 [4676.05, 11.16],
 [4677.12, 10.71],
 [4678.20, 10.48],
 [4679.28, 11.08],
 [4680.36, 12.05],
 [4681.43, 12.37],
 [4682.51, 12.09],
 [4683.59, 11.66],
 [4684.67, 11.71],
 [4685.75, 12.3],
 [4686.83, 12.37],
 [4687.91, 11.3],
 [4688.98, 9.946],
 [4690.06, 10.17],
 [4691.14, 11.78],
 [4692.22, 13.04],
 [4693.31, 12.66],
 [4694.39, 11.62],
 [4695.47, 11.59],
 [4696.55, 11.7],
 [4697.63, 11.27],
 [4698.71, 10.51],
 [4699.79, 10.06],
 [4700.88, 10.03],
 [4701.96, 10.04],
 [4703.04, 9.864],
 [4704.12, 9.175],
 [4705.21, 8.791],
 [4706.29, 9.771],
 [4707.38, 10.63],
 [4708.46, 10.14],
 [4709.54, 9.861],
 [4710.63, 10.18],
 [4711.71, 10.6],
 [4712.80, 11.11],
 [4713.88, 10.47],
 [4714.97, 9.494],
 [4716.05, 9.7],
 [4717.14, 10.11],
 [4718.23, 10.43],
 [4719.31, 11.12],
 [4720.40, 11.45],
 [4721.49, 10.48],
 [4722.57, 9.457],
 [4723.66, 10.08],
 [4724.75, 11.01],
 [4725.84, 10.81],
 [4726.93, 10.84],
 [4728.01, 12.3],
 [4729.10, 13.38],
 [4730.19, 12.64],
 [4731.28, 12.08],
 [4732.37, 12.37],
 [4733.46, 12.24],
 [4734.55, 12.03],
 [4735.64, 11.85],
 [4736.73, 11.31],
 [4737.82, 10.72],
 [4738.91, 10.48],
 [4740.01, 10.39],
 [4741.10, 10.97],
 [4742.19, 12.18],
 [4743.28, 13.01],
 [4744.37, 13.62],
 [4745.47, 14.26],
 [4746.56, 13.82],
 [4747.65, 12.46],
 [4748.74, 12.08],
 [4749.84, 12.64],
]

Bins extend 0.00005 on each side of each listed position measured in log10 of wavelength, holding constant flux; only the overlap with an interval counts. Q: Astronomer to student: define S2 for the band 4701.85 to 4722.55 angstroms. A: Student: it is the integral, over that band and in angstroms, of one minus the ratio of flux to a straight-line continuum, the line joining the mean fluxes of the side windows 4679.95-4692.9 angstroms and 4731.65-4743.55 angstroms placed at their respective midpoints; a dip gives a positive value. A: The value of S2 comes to 2.6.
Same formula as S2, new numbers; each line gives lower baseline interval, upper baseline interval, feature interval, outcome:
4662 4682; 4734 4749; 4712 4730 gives 1.56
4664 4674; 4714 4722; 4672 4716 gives -0.10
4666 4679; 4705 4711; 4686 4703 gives -1.16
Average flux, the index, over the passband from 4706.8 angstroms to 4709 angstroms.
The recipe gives 10.4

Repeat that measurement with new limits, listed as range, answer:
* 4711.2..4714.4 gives 10.7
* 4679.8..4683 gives 12.2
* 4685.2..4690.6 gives 11.2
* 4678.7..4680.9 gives 11.6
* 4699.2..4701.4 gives 10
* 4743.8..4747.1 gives 13.9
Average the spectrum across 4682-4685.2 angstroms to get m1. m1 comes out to 11.8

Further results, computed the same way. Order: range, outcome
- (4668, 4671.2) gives 12.1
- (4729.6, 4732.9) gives 12.4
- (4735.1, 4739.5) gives 11.1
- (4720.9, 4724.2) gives 10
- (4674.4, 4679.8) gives 10.9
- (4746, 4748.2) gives 13.2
